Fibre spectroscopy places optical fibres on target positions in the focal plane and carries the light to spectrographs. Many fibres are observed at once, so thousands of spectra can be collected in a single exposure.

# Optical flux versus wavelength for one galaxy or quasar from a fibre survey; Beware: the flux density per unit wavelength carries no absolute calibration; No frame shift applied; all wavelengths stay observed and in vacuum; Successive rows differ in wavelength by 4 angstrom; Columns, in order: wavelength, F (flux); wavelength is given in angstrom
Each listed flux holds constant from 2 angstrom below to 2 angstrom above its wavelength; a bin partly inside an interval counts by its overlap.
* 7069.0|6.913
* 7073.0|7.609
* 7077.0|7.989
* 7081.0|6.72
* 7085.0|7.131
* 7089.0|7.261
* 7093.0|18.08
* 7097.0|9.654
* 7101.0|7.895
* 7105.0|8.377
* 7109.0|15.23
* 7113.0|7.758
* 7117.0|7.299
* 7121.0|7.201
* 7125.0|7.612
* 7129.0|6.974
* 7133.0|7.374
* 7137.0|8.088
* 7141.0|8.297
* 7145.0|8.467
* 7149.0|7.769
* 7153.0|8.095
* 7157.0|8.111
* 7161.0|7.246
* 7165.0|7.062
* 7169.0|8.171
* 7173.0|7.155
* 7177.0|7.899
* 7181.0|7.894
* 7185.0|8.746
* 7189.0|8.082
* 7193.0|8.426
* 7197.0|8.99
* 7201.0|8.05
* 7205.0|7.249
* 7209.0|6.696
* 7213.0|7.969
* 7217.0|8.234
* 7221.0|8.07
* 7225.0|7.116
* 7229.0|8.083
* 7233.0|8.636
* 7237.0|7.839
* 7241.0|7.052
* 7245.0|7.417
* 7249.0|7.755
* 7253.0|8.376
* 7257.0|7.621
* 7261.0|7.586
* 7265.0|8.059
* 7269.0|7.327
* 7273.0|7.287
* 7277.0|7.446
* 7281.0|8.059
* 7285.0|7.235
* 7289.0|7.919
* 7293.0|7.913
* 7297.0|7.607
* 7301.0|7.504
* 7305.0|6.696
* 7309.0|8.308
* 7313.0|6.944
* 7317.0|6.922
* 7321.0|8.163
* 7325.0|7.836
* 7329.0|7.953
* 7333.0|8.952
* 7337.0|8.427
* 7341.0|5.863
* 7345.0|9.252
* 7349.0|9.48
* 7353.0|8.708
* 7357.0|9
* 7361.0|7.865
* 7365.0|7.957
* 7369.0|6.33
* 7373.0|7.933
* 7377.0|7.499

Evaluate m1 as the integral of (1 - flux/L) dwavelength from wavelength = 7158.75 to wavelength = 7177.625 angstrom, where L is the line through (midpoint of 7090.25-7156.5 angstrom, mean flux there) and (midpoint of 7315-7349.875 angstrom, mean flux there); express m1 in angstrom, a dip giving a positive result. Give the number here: 2.8 angstrom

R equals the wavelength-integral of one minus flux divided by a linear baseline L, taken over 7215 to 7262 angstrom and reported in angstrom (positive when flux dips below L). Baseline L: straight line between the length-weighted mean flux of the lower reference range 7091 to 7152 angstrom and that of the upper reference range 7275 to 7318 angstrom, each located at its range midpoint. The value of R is 1.2 angstrom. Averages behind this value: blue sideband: 9.06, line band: 7.82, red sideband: 7.52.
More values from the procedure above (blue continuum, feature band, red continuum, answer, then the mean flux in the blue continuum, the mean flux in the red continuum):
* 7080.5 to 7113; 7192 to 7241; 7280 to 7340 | 4.7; 10.1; 7.73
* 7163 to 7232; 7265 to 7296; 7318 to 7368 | 1.7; 7.89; 8.22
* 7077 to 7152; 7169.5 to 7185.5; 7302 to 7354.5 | 1.2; 8.7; 7.95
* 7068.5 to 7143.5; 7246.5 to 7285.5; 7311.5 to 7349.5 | 2.1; 8.64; 7.93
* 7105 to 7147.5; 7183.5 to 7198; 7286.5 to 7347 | -0.6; 8.42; 7.75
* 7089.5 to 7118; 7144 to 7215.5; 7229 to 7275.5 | 9.5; 10.6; 7.74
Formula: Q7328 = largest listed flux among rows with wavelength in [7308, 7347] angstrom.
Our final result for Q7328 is 9.252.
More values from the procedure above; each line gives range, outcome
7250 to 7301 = 8.376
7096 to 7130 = 15.23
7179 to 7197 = 8.99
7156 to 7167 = 8.111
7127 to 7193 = 8.746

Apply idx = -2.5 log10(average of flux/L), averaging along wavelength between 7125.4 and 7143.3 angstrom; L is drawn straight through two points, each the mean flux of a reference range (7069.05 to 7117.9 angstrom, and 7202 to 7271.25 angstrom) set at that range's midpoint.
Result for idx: 0.14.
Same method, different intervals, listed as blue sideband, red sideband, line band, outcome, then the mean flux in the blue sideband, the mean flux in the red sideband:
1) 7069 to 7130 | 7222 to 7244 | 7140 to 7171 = 0.06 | 8.82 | 7.75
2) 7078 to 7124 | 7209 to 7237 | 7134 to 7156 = 0.09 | 9.26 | 7.91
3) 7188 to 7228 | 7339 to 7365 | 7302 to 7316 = 0.13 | 7.89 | 8.33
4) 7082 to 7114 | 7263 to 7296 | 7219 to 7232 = 0.08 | 10.1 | 7.65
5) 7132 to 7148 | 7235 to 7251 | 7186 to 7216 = -0.03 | 8.08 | 7.52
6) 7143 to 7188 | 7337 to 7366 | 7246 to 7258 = 0.03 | 7.88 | 8.32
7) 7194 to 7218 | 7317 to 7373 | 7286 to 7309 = 0.06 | 7.87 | 8.09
